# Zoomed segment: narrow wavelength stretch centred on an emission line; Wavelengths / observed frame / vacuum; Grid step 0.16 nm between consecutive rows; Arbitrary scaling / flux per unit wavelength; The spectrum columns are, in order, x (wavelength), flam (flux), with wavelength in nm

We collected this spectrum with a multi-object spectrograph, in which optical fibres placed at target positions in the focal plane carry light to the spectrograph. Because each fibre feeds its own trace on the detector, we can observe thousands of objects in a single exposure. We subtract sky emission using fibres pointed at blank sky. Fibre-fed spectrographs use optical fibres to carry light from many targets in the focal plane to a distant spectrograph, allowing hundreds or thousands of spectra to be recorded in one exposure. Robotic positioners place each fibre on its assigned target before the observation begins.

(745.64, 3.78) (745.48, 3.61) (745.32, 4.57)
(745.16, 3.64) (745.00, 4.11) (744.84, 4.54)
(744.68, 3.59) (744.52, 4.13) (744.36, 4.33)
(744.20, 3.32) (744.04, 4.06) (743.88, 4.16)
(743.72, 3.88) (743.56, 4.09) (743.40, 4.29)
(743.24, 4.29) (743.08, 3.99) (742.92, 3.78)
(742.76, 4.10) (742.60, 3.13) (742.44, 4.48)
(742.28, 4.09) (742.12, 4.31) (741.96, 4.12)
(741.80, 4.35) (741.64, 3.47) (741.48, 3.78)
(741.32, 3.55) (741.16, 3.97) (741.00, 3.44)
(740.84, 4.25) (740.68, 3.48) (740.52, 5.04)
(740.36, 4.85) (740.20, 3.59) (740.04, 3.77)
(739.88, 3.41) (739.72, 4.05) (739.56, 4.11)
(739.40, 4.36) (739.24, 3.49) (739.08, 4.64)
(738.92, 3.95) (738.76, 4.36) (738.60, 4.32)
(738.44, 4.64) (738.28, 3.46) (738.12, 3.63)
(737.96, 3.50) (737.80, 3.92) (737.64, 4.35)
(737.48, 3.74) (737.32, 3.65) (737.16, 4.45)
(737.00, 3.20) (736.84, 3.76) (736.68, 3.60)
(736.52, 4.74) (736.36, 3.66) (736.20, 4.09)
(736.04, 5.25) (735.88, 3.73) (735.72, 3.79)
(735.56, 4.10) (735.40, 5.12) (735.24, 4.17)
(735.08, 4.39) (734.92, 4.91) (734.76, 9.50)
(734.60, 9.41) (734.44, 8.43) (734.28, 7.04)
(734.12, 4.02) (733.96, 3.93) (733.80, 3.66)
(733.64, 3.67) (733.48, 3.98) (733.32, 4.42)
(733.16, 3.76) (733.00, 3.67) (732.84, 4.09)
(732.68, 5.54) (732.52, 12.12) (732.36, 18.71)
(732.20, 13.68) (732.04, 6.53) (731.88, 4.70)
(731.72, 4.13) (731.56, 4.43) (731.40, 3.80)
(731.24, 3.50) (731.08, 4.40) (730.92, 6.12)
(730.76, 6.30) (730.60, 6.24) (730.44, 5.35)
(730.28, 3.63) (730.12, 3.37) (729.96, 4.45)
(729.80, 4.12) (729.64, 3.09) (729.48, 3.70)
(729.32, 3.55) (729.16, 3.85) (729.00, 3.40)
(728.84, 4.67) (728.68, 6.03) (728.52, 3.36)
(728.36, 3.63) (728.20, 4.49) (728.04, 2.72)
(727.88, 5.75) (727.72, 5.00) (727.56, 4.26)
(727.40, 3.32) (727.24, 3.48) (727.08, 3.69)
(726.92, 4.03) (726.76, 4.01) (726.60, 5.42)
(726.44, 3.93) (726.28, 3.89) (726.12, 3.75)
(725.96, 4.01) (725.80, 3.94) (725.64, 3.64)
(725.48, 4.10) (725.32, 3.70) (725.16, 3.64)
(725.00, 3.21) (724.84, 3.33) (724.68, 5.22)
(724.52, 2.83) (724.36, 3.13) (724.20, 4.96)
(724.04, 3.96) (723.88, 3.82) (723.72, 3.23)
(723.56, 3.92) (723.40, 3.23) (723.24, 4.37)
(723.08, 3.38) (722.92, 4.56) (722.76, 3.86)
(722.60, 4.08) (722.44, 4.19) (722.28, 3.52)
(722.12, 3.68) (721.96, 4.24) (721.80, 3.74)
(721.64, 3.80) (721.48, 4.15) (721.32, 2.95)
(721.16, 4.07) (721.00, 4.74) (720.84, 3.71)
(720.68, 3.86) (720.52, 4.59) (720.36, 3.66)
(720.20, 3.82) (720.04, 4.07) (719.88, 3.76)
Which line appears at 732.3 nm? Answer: H-alpha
